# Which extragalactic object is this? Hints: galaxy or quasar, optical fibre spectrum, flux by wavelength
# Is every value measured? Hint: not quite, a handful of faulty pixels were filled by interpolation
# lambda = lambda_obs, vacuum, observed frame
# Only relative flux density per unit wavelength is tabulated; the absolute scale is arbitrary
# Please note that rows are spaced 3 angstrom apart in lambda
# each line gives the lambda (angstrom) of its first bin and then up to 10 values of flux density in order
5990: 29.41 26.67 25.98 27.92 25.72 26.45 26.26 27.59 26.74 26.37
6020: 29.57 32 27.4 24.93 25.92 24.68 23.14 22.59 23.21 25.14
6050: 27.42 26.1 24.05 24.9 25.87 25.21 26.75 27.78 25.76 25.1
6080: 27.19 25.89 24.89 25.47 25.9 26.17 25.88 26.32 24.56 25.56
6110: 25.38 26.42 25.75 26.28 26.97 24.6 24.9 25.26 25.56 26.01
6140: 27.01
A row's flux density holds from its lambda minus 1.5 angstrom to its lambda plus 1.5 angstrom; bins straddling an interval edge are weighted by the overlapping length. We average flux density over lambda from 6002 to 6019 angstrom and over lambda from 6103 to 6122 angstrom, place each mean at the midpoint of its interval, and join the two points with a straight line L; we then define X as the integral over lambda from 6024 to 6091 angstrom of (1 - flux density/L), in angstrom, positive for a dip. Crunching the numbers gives 2.0 angstrom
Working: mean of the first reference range 26.7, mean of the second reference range 25.8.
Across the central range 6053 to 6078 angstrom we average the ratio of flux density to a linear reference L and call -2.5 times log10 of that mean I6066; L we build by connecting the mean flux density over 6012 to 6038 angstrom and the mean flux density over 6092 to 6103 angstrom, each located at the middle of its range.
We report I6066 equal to 0.03 mag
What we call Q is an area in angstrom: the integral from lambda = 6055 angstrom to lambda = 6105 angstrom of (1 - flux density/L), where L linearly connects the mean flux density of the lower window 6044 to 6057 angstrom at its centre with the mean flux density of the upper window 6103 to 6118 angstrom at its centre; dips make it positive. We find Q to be -0.5 angstrom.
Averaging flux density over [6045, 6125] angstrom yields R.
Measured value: 25.8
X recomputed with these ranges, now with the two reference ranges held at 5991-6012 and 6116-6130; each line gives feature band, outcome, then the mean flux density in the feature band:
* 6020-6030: -0.7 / 28.5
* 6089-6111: 0.2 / 25.7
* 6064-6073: -0.2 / 26.6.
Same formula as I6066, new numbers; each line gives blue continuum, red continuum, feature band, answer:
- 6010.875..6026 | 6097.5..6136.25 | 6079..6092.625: 0.03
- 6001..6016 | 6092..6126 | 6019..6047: 0.02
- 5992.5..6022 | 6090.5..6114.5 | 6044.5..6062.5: 0.04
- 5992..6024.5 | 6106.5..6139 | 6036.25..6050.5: 0.12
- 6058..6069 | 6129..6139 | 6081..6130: 0.00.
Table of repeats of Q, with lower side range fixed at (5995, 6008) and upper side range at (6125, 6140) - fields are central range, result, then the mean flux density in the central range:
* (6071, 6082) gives -0.1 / 26.3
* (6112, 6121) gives -0.2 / 26.2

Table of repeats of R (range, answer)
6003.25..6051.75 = 26.2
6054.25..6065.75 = 25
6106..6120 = 25.9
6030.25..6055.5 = 24.7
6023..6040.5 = 25.6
